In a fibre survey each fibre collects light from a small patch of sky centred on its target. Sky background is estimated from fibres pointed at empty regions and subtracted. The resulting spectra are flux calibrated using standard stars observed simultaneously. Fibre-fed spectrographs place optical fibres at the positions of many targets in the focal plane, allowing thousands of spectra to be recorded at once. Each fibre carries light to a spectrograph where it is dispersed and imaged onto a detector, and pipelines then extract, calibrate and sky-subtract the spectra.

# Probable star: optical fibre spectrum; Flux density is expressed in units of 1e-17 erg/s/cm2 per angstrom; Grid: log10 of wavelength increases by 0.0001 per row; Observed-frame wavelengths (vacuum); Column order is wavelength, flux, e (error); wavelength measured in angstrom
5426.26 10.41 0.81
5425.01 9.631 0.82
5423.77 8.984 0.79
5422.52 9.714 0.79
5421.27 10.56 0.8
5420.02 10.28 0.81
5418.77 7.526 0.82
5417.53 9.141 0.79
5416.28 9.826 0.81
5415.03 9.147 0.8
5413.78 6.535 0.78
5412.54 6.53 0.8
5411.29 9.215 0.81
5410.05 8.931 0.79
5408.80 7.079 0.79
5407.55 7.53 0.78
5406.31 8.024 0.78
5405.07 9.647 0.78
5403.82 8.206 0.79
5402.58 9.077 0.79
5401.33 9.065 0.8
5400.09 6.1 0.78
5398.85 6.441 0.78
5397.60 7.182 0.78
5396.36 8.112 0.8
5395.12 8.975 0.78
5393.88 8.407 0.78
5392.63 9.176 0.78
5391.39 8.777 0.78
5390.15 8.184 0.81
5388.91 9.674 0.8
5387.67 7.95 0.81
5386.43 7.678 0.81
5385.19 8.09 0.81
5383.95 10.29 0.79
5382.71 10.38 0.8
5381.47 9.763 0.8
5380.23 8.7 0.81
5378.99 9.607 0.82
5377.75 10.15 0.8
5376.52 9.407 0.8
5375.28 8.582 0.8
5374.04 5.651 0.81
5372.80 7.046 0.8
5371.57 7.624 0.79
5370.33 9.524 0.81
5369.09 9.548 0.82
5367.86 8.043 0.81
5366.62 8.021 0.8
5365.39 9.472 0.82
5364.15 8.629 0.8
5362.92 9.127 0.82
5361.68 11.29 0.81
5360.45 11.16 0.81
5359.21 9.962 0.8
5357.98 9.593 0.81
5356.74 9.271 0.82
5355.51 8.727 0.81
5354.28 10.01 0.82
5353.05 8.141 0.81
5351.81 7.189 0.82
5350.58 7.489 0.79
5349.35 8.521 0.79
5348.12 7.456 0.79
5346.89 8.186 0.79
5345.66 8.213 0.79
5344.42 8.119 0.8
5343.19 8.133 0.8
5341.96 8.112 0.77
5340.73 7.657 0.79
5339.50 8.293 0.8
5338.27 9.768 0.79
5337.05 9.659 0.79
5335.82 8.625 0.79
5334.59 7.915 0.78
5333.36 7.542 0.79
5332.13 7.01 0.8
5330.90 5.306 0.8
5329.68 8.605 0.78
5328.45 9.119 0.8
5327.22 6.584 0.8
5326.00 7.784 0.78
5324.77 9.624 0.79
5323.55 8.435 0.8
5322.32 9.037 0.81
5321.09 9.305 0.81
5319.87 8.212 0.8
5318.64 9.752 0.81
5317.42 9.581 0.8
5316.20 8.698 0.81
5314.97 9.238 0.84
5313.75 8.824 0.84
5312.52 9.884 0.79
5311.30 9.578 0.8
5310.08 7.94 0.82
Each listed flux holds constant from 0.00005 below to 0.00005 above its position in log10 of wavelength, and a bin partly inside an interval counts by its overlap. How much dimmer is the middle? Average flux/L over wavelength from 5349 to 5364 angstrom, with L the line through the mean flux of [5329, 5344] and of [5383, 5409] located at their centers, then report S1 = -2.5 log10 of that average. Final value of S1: -0.13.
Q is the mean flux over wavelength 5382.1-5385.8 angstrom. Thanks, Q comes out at 9.59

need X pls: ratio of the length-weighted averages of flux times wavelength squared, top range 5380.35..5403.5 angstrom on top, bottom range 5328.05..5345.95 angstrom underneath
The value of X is 1.1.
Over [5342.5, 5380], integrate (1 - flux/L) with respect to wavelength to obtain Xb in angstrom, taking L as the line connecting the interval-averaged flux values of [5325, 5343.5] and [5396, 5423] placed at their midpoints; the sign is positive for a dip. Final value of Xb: -2.6 angstrom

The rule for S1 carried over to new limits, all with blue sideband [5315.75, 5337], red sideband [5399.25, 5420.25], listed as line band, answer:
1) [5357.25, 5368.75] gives -0.142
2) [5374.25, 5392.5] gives -0.089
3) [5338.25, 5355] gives 0.019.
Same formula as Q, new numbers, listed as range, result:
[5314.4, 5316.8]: 8.94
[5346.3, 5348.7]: 7.83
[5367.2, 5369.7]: 8.79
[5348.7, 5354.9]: 8.27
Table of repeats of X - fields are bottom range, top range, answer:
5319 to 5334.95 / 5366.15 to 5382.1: 1.09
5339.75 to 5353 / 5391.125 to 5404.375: 1.04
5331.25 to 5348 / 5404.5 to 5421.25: 1.07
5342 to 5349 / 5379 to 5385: 1.21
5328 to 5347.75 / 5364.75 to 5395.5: 1.09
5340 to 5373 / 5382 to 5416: 0.97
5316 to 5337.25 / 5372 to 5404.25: 1.04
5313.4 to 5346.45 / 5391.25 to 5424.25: 1.03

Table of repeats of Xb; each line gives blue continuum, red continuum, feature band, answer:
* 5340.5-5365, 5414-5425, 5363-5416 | 3.58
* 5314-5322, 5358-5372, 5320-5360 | 3.71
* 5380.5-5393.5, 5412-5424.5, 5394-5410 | 1.64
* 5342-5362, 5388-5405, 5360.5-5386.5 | -1.26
